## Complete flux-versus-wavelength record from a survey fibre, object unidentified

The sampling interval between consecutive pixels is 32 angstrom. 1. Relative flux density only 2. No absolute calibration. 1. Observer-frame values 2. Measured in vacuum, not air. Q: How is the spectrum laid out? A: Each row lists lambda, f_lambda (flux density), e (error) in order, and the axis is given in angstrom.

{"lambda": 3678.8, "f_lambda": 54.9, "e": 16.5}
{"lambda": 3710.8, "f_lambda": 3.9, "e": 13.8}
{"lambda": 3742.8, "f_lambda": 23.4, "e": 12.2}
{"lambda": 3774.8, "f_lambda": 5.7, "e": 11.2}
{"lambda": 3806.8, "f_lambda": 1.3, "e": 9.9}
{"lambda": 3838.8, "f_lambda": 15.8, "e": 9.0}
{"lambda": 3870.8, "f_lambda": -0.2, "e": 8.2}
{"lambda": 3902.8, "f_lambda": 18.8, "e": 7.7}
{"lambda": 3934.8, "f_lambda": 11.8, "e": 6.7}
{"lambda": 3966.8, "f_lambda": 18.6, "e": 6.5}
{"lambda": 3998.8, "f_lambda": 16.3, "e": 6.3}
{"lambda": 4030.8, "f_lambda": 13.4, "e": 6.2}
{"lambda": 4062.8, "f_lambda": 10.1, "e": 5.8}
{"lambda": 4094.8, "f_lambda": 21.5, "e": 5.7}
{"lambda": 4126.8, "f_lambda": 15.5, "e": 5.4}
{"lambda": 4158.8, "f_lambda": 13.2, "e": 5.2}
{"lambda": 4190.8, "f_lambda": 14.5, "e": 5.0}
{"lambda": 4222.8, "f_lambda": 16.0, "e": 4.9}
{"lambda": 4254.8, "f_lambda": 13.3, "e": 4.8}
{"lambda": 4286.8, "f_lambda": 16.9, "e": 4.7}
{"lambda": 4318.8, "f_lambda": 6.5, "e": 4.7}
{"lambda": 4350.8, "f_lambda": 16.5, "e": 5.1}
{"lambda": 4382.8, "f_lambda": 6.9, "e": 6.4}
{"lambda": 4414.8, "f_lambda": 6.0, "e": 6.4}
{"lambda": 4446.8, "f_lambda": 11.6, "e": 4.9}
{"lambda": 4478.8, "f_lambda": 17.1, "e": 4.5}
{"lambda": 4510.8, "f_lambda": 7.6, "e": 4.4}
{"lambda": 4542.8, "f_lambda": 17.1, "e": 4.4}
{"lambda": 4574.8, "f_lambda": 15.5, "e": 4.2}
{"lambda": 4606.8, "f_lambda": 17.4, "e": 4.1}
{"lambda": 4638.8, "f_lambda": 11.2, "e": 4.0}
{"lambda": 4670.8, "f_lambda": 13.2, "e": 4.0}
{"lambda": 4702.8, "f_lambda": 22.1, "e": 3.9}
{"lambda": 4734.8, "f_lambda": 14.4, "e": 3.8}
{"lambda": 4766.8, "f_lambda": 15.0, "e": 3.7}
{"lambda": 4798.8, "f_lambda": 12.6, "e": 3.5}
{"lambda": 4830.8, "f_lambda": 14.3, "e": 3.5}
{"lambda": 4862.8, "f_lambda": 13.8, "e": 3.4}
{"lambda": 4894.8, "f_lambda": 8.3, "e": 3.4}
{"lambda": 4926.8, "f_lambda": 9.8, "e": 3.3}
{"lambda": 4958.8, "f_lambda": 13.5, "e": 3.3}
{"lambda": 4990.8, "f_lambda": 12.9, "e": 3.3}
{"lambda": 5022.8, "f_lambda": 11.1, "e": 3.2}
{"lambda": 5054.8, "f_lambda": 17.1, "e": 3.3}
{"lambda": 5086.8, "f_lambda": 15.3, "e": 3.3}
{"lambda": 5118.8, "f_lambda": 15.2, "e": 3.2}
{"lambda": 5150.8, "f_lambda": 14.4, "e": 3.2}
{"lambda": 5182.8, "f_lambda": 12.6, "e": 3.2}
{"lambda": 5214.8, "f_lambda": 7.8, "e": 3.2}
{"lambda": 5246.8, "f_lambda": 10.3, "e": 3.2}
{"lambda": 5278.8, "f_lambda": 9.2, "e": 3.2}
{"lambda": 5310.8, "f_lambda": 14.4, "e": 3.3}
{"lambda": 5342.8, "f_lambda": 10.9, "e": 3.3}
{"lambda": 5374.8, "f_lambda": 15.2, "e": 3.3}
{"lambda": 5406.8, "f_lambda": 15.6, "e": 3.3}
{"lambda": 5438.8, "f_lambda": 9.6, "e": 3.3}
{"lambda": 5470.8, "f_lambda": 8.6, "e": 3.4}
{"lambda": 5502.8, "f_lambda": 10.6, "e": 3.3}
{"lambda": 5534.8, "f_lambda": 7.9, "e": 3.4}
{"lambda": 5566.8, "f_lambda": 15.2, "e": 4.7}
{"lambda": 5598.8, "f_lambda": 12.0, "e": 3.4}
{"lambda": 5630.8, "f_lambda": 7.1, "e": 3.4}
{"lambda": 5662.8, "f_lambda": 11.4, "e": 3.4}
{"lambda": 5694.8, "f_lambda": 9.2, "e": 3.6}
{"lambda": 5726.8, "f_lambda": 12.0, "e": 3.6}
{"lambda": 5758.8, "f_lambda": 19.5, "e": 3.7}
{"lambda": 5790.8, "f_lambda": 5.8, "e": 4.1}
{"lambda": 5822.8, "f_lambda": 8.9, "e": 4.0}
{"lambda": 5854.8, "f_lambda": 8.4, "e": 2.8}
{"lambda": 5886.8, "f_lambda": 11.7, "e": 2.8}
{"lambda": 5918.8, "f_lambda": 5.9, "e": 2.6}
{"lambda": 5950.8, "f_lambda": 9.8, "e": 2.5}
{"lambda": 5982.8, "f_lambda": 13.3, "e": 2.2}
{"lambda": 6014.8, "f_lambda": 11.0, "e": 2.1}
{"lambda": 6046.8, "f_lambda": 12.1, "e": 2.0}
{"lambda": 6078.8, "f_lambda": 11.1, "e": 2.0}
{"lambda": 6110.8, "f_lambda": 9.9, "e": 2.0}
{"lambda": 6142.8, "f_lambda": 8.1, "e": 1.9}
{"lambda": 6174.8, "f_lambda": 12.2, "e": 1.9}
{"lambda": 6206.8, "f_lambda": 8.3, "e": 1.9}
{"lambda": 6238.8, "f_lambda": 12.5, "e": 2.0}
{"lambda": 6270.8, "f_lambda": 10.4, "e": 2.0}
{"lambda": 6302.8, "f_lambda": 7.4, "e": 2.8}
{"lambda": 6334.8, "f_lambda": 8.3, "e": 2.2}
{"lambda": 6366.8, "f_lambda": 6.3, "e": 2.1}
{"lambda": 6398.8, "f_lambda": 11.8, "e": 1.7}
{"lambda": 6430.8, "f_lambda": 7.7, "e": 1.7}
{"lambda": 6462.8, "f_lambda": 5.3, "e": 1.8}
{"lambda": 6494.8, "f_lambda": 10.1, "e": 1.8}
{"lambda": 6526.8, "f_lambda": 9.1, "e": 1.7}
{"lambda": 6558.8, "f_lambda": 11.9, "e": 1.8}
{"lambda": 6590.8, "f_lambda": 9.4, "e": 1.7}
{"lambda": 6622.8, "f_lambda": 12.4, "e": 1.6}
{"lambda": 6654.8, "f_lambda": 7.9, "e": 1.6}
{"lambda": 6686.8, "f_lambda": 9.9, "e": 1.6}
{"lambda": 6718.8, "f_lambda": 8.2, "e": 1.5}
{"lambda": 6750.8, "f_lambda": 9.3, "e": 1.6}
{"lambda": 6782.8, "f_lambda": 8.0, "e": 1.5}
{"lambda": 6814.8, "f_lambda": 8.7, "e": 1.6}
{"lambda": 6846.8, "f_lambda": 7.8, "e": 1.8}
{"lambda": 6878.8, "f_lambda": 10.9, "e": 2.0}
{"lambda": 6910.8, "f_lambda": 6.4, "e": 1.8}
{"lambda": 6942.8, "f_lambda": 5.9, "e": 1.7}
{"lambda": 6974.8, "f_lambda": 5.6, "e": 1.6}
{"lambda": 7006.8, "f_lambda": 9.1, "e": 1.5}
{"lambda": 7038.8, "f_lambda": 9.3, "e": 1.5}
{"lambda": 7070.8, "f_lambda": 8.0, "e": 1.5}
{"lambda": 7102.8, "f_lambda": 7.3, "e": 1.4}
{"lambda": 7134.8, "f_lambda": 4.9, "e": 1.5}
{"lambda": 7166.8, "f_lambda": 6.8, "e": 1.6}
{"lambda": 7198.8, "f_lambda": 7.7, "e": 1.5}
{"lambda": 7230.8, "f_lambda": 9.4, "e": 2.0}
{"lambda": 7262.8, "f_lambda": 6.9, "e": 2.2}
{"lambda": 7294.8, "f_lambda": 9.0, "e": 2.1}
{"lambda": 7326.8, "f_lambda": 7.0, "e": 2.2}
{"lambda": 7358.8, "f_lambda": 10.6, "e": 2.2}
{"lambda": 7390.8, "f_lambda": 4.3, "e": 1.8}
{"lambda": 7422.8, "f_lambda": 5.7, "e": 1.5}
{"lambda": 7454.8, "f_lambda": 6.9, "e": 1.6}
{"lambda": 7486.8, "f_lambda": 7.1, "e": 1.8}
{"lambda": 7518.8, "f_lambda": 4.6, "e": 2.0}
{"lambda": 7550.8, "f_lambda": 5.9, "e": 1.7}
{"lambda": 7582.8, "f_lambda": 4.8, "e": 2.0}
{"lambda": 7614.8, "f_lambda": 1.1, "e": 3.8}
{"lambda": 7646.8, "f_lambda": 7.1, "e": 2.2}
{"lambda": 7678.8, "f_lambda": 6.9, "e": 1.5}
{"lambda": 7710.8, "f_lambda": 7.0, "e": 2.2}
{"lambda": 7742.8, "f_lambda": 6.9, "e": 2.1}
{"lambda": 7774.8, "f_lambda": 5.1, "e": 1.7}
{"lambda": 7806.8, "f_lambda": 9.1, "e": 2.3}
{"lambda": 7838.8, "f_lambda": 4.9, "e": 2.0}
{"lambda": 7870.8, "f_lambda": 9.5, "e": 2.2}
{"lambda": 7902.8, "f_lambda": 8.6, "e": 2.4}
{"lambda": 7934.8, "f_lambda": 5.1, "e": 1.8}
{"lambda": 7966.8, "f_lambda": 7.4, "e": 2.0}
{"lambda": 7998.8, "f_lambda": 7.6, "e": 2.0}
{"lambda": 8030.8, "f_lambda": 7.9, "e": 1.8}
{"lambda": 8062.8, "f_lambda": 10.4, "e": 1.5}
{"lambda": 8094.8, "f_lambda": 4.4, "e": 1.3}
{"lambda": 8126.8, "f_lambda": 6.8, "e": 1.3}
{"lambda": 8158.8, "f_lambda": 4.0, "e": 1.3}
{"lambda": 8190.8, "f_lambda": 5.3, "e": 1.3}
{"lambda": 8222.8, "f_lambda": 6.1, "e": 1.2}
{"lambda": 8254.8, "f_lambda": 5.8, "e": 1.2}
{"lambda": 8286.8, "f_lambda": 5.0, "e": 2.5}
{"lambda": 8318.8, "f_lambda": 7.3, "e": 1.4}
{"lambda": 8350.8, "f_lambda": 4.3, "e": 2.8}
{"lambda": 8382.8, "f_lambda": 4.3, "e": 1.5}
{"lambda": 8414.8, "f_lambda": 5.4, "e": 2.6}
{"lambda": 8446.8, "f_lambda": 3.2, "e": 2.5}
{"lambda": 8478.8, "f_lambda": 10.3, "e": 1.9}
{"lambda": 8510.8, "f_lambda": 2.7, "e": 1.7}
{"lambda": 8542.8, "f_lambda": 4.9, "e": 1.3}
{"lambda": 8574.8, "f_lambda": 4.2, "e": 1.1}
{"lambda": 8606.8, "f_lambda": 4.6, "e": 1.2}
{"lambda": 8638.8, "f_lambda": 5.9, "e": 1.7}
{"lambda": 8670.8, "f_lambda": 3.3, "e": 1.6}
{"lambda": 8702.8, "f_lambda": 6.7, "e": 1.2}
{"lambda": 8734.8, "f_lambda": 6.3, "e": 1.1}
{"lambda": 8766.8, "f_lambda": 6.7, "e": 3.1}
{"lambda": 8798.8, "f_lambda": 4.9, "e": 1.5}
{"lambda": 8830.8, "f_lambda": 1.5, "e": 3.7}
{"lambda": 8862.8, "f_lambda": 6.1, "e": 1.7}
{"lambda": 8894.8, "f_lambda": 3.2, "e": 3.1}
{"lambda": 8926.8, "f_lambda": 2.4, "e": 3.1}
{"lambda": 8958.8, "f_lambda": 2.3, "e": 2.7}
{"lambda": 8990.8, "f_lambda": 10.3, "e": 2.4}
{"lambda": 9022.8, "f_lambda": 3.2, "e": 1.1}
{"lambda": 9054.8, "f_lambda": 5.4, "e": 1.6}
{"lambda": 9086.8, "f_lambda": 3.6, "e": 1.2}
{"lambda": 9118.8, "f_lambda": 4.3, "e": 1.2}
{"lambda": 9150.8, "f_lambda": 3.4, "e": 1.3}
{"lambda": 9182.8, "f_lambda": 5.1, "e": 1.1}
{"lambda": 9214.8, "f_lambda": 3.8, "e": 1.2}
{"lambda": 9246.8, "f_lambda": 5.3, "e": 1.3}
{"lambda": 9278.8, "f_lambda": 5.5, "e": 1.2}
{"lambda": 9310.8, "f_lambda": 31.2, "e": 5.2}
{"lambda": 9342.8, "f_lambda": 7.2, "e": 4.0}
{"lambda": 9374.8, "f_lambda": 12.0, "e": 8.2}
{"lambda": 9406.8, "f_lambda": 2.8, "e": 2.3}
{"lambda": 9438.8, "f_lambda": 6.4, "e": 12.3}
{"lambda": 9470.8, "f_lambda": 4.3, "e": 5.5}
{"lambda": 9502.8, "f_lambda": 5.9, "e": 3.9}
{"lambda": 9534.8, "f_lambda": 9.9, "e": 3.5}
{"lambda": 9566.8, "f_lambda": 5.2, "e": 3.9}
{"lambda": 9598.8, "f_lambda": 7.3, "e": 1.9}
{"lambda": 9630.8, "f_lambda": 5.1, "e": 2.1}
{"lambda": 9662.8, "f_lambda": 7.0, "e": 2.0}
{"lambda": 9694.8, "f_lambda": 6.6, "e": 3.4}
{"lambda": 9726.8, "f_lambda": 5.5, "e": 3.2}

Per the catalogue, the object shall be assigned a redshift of 1.500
